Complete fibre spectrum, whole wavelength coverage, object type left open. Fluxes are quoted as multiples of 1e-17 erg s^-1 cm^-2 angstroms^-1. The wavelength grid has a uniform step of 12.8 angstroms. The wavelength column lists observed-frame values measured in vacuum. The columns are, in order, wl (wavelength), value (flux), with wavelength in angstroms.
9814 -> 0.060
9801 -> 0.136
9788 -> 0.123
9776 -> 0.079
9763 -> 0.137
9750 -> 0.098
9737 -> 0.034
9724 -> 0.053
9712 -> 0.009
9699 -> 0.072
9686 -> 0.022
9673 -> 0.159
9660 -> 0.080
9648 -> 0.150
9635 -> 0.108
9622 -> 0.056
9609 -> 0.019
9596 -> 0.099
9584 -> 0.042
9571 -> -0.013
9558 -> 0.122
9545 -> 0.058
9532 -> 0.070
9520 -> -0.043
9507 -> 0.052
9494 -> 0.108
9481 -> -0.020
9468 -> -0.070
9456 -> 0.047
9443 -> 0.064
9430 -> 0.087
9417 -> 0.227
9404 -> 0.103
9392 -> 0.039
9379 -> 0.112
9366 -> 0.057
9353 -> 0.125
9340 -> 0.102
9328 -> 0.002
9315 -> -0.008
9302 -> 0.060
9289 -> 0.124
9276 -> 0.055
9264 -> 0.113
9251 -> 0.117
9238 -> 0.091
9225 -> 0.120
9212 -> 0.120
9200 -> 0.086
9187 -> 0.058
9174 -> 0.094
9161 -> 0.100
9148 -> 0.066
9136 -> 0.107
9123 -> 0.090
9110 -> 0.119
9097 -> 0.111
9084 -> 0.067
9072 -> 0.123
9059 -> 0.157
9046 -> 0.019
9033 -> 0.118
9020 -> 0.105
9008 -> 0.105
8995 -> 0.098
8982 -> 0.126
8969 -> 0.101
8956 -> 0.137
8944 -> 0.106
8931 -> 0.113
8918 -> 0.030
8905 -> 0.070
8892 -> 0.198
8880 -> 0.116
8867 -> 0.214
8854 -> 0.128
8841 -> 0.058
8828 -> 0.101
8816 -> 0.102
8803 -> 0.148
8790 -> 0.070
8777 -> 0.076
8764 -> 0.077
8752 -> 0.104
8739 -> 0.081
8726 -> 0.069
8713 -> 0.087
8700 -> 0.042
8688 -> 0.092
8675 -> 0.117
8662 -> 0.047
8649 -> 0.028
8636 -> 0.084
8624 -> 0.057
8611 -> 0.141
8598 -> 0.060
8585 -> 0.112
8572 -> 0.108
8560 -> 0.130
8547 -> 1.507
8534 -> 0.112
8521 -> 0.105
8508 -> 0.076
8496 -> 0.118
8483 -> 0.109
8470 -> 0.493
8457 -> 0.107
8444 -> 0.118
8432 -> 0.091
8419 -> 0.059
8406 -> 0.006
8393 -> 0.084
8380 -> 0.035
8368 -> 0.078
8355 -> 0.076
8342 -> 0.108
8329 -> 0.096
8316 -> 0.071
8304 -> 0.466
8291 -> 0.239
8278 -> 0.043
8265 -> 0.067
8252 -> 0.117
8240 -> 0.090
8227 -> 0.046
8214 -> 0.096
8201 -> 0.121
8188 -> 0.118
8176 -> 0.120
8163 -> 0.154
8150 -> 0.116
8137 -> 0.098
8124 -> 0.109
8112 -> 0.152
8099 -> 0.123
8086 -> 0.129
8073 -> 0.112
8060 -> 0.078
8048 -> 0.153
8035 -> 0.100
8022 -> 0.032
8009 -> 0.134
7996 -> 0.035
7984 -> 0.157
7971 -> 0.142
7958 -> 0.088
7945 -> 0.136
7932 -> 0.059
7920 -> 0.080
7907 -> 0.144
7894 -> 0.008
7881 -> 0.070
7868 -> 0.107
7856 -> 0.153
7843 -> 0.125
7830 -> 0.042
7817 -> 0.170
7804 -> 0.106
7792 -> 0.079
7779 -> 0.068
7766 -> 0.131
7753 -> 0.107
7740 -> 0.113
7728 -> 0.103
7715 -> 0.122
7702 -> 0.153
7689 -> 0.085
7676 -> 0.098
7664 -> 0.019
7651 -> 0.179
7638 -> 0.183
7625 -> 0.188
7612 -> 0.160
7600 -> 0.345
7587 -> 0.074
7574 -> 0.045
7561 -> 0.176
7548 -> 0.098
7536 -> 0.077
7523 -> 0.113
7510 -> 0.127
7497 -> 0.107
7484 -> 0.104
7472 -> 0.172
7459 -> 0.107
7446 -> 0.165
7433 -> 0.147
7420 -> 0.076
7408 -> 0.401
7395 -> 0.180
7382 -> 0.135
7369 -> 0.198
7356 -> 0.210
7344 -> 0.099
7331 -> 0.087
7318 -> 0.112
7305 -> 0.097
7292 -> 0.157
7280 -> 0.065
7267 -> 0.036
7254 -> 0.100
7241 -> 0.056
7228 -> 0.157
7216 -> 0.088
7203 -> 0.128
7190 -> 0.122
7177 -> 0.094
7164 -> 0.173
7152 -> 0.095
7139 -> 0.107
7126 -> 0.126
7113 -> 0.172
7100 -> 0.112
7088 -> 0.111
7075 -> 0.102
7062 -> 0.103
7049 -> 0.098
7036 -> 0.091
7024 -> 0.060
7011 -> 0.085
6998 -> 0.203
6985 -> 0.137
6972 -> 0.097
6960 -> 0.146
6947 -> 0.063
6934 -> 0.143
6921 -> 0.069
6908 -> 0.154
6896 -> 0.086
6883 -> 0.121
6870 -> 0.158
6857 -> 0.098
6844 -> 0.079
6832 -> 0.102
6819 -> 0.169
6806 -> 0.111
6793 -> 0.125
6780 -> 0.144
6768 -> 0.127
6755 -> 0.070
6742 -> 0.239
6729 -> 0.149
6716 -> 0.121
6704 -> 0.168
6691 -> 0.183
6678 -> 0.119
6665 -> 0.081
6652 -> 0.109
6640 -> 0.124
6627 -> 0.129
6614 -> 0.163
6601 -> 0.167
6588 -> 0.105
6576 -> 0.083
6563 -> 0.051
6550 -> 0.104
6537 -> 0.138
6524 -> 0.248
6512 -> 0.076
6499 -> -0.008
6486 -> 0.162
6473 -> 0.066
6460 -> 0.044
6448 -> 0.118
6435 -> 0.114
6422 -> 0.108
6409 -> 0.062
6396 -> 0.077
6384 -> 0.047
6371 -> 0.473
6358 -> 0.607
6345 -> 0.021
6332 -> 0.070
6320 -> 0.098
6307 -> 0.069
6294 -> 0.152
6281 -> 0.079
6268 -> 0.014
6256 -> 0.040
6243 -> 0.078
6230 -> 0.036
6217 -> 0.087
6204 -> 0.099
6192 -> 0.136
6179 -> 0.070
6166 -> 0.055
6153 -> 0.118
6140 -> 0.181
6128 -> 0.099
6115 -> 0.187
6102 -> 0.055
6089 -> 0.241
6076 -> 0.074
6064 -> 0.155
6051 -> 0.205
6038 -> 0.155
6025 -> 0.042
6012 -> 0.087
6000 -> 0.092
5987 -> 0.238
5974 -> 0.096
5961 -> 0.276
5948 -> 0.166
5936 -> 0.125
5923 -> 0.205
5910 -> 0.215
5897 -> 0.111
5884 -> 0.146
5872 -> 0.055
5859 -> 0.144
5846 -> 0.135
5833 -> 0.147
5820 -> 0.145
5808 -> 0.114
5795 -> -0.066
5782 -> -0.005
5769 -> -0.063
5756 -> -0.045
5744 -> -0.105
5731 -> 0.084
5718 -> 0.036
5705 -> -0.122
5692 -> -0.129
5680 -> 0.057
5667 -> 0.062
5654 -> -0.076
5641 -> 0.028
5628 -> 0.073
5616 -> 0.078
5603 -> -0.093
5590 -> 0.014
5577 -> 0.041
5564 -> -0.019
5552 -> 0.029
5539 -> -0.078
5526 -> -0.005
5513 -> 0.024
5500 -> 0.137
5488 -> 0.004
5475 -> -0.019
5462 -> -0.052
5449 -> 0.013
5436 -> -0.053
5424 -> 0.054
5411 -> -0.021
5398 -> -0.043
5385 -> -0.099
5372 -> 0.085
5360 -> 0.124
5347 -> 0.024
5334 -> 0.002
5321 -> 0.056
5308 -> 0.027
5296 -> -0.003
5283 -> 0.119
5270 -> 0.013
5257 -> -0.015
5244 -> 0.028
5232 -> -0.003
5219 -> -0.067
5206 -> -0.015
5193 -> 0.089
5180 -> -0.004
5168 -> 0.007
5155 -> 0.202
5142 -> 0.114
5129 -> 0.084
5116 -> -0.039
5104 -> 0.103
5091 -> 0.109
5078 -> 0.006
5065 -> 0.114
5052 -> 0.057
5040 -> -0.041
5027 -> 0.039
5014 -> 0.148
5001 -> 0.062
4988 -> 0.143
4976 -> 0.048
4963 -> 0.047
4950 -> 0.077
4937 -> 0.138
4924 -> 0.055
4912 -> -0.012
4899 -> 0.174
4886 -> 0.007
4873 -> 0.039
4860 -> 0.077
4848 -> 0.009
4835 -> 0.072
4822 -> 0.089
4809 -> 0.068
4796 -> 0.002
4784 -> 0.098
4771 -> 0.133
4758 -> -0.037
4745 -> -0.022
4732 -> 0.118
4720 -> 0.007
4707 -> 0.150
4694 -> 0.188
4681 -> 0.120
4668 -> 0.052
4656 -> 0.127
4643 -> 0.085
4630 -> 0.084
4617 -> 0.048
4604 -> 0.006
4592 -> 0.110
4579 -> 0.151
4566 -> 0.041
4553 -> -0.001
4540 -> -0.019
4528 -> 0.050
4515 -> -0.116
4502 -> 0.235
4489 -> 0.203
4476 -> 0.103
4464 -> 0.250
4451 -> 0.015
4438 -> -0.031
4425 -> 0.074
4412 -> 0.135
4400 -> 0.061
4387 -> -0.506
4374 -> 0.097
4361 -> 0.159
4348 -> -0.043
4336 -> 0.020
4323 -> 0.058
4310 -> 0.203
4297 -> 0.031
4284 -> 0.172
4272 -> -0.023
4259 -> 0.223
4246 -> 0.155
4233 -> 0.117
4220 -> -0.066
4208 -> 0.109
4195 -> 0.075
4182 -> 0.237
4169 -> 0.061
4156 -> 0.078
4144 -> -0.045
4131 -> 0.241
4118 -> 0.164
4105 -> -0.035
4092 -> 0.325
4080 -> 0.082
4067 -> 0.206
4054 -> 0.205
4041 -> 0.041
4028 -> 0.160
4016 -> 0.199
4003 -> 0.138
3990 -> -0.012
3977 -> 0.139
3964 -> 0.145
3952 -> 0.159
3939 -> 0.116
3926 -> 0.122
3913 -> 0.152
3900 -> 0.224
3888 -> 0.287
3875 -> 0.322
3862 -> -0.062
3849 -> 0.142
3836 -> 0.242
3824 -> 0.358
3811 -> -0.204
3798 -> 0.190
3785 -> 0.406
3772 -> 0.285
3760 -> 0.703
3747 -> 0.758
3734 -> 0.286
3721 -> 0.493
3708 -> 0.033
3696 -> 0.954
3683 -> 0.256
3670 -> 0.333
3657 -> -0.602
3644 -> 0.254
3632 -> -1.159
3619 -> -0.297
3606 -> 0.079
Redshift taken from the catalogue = 0.71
